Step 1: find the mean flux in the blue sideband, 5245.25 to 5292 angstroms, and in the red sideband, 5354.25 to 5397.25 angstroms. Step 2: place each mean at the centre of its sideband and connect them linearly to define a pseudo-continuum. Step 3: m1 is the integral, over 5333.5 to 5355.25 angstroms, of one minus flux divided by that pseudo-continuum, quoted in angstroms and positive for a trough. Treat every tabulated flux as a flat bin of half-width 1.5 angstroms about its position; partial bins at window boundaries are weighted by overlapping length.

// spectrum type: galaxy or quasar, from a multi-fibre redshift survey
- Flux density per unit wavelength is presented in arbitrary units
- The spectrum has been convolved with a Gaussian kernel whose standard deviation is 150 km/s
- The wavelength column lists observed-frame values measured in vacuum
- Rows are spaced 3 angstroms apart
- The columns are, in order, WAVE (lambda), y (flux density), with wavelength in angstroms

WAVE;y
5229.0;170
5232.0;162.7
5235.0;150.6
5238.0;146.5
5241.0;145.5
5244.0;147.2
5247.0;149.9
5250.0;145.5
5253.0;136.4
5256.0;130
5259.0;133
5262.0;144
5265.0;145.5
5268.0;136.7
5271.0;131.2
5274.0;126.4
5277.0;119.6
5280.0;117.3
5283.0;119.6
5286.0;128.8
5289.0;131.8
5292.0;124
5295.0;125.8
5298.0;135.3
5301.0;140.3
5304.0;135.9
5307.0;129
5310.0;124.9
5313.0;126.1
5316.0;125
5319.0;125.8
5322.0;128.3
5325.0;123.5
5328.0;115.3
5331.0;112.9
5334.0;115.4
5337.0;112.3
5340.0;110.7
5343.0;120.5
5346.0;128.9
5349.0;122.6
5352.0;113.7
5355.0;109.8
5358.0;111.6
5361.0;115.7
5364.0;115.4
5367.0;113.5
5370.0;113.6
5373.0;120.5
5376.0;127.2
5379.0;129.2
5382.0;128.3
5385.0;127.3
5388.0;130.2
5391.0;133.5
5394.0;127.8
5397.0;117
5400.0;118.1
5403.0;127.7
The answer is 1.3 angstroms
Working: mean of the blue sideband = 133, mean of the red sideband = 122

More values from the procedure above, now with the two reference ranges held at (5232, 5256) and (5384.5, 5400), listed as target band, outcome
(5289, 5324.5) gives 2.2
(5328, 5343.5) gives 2.3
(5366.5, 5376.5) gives 0.8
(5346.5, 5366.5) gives 2.4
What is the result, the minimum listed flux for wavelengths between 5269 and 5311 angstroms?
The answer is 117.3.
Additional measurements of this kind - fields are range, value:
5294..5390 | 109.8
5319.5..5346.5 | 110.7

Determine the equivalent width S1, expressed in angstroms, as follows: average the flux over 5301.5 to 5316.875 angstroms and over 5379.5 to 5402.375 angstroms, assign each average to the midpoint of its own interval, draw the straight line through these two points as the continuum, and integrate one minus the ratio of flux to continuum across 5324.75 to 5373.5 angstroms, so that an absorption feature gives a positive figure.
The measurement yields 4.5 angstroms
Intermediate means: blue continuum 129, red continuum 126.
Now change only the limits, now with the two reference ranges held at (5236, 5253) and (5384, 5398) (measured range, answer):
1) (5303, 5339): 3.7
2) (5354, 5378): 2.6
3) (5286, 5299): 1.0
